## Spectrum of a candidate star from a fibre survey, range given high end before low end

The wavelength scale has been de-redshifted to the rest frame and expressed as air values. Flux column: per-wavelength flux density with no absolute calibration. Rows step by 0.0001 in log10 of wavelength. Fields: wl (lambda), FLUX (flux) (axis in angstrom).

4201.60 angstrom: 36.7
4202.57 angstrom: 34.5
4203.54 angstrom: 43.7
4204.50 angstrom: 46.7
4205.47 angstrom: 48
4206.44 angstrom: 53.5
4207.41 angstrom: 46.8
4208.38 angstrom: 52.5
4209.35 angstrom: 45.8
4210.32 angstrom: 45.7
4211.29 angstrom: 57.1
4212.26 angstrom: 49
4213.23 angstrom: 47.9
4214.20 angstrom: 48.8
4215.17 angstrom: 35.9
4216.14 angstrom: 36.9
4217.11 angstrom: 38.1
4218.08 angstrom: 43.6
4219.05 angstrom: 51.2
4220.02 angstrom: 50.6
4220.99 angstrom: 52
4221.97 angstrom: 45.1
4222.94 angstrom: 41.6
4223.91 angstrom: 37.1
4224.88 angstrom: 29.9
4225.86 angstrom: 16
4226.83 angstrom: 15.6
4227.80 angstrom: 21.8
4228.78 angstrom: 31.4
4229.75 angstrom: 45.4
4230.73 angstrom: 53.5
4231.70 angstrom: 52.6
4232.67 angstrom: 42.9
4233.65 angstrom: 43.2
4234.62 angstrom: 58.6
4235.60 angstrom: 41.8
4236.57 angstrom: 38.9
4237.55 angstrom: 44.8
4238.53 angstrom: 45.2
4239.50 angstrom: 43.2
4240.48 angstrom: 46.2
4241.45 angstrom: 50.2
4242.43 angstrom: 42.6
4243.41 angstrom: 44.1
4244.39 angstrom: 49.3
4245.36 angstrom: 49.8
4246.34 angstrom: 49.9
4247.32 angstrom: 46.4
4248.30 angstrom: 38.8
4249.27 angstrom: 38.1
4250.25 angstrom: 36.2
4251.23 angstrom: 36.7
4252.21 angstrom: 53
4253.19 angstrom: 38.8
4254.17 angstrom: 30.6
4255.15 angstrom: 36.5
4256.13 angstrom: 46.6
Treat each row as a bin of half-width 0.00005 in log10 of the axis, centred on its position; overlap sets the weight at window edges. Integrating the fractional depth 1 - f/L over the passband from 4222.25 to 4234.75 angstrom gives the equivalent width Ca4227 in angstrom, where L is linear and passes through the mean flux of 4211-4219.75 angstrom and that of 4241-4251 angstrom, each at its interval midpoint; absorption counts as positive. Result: 2.13 angstrom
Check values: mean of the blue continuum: 45.3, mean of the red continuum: 44.3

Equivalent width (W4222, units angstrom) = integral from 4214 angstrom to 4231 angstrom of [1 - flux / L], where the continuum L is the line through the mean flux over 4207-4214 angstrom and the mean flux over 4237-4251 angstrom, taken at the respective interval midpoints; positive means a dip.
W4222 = 3.3 angstrom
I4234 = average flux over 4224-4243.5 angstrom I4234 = 40.3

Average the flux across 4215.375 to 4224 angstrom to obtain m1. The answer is 44.1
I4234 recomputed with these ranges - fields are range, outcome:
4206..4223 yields 46.9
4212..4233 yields 40.2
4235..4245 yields 44.8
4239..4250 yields 45.2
